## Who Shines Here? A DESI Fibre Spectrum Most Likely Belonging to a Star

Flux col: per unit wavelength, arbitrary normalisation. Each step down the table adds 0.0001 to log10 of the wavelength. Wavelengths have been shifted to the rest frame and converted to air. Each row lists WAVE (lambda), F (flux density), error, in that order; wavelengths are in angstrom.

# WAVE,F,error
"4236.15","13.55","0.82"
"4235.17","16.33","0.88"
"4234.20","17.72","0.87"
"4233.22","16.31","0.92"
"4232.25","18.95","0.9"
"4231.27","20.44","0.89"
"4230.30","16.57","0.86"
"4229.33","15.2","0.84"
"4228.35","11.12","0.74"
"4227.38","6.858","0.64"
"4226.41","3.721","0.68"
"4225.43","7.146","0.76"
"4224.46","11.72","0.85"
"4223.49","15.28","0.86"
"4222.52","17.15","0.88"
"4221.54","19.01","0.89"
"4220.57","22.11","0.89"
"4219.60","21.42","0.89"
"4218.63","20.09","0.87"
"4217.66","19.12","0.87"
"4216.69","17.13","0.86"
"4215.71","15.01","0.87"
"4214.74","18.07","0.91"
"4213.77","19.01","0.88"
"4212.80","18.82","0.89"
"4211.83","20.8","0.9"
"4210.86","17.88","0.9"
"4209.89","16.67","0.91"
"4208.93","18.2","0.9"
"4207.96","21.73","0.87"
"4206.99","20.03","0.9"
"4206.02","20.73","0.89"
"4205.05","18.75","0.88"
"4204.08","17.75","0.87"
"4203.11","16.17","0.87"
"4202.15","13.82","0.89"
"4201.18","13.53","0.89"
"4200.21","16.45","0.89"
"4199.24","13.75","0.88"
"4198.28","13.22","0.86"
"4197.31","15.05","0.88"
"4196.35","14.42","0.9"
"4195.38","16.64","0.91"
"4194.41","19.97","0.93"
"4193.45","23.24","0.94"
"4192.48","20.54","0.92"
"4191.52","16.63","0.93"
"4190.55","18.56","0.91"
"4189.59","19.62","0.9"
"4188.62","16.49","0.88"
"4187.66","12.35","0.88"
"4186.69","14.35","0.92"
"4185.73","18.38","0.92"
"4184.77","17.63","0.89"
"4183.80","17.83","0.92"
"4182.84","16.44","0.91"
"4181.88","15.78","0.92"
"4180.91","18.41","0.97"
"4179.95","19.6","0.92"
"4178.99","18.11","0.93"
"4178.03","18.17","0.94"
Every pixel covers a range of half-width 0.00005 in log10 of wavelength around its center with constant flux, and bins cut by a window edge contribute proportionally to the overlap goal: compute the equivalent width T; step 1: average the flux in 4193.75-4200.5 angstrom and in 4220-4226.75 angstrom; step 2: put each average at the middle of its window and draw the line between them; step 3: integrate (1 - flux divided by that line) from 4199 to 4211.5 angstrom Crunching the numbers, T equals -1.8 angstrom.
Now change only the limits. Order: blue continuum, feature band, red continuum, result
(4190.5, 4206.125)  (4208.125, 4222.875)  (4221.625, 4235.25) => -3.47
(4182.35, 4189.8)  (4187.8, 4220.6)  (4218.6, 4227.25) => -4.79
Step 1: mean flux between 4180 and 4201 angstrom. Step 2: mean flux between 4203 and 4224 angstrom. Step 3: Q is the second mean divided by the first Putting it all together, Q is 1.10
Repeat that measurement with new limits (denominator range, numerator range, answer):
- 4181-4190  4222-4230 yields 0.67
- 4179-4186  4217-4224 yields 1.08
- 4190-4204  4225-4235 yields 0.81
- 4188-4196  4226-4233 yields 0.72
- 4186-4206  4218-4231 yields 0.87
